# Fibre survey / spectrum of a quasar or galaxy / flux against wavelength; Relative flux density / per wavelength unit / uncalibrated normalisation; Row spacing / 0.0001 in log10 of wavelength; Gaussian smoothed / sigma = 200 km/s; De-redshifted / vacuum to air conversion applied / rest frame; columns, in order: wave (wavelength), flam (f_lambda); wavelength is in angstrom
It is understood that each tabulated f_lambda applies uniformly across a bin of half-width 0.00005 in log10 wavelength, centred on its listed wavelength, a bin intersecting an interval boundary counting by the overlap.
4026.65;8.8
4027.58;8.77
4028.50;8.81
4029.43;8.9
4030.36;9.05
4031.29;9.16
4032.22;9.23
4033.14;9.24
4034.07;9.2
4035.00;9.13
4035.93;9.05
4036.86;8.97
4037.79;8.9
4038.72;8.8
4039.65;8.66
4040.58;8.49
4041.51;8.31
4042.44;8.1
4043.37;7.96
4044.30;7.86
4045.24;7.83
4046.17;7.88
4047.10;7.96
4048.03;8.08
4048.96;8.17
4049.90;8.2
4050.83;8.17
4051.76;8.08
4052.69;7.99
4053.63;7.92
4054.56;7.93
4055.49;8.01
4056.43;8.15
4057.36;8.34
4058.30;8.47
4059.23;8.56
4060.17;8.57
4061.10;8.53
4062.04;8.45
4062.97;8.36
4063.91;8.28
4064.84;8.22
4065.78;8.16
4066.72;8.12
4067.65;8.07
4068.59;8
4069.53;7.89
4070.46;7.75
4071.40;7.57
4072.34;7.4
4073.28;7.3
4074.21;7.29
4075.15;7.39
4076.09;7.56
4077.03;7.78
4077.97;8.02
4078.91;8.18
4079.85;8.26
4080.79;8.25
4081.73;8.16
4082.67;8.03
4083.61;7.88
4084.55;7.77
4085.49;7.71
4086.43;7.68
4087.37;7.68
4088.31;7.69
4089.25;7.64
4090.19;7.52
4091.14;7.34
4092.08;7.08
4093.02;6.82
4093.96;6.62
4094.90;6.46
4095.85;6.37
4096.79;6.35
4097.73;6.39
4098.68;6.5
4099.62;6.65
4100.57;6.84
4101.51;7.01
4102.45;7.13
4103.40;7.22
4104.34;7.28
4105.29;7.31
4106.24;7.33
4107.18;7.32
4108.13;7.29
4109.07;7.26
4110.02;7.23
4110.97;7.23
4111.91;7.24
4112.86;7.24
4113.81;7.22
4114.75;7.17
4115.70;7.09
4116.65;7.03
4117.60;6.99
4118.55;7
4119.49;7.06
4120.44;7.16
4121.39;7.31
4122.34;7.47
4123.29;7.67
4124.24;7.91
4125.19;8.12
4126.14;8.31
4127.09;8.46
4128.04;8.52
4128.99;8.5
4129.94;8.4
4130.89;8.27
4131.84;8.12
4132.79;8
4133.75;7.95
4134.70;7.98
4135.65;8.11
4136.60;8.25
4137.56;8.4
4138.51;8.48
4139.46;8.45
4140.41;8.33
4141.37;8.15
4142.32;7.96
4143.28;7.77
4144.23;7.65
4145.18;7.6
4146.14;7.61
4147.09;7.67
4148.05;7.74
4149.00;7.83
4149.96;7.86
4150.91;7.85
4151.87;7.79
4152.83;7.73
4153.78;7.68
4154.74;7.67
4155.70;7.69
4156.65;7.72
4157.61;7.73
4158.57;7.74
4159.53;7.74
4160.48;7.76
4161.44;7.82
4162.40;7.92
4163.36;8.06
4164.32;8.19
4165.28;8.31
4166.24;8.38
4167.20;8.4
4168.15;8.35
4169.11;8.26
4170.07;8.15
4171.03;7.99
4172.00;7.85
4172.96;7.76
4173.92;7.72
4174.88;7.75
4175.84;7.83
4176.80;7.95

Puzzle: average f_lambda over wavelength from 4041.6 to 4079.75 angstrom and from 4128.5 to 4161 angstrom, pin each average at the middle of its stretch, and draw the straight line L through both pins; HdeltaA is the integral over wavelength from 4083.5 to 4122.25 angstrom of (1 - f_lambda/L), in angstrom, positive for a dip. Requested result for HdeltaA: 4.06 angstrom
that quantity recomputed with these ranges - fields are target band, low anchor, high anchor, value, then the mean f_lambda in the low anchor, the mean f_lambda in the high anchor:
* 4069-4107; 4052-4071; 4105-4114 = 1.50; 8.18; 7.26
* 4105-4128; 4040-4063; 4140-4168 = 1.65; 8.17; 7.88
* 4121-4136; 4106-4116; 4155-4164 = -1.27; 7.24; 7.8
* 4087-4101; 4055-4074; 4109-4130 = 1.57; 8.1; 7.54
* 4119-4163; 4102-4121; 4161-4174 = -1.45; 7.19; 8.09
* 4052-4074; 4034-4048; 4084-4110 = -0.43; 8.44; 7.13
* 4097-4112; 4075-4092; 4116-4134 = 1.41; 7.8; 7.79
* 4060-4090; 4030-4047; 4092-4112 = -0.99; 8.64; 6.95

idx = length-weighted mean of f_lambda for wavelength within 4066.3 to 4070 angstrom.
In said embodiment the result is 8.03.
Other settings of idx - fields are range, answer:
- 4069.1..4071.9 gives 7.74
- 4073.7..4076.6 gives 7.42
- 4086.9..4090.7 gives 7.62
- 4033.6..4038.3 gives 9.04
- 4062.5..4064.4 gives 8.35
